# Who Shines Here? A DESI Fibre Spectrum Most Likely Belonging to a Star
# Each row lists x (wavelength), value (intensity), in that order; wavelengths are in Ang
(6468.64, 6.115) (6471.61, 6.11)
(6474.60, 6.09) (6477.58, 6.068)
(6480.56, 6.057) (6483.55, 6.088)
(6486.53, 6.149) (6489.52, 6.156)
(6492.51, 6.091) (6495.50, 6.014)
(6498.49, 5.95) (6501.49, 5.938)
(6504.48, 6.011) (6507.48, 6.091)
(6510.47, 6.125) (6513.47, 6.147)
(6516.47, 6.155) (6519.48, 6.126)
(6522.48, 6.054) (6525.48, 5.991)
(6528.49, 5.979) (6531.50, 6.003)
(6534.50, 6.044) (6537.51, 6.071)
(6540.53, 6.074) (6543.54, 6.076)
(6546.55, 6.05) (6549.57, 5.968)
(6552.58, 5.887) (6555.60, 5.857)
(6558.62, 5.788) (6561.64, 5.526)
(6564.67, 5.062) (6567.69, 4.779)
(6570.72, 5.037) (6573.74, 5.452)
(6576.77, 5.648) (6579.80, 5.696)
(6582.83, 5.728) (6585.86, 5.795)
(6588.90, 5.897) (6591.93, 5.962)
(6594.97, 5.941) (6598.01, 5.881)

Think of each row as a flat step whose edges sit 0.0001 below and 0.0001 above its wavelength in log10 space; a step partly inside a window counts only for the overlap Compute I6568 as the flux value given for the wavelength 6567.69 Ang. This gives 4.779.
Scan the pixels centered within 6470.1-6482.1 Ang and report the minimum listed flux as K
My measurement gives 6.057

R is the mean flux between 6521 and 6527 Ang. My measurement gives 6.02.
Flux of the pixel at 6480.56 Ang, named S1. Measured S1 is 6.057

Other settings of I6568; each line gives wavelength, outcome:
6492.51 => 6.091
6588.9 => 5.897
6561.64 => 5.526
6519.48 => 6.126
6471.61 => 6.11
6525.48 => 5.991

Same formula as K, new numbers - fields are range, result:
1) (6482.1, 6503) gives 5.938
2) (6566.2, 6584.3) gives 4.779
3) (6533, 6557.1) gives 5.857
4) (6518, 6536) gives 5.979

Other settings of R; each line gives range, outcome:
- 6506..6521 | 6.13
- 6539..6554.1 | 6.01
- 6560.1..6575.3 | 5.17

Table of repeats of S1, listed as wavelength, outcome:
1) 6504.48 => 6.011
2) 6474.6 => 6.09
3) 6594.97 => 5.941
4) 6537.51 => 6.071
